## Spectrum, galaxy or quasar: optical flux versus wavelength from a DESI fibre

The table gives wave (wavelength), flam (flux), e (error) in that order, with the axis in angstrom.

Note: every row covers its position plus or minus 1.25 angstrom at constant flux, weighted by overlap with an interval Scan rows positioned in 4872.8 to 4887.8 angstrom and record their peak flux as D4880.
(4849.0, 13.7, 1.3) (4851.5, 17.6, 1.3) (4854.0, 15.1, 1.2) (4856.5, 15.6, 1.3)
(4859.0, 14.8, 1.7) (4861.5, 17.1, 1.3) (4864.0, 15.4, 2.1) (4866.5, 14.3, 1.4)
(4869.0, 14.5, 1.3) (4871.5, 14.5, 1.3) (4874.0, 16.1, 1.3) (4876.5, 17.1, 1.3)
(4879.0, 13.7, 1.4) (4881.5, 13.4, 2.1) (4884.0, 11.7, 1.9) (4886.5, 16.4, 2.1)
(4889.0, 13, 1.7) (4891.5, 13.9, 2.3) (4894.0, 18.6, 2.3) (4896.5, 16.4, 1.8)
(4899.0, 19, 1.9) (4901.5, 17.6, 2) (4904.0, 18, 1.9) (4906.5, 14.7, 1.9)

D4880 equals 17.1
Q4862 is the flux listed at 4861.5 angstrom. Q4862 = 17.1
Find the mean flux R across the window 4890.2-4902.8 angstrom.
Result 17.1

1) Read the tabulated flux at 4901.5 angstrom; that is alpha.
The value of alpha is 17.6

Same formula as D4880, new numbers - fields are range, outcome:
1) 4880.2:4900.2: 19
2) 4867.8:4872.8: 14.5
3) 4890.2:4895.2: 18.6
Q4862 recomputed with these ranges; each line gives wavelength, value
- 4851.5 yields 17.6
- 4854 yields 15.1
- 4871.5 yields 14.5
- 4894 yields 18.6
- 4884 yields 11.7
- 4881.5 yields 13.4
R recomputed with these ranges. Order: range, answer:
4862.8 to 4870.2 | 14.7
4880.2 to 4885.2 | 12.6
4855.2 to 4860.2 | 15.2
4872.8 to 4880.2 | 15.6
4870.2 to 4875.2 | 15.3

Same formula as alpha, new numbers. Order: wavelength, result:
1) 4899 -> 19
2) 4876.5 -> 17.1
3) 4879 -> 13.7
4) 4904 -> 18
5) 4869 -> 14.5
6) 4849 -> 13.7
